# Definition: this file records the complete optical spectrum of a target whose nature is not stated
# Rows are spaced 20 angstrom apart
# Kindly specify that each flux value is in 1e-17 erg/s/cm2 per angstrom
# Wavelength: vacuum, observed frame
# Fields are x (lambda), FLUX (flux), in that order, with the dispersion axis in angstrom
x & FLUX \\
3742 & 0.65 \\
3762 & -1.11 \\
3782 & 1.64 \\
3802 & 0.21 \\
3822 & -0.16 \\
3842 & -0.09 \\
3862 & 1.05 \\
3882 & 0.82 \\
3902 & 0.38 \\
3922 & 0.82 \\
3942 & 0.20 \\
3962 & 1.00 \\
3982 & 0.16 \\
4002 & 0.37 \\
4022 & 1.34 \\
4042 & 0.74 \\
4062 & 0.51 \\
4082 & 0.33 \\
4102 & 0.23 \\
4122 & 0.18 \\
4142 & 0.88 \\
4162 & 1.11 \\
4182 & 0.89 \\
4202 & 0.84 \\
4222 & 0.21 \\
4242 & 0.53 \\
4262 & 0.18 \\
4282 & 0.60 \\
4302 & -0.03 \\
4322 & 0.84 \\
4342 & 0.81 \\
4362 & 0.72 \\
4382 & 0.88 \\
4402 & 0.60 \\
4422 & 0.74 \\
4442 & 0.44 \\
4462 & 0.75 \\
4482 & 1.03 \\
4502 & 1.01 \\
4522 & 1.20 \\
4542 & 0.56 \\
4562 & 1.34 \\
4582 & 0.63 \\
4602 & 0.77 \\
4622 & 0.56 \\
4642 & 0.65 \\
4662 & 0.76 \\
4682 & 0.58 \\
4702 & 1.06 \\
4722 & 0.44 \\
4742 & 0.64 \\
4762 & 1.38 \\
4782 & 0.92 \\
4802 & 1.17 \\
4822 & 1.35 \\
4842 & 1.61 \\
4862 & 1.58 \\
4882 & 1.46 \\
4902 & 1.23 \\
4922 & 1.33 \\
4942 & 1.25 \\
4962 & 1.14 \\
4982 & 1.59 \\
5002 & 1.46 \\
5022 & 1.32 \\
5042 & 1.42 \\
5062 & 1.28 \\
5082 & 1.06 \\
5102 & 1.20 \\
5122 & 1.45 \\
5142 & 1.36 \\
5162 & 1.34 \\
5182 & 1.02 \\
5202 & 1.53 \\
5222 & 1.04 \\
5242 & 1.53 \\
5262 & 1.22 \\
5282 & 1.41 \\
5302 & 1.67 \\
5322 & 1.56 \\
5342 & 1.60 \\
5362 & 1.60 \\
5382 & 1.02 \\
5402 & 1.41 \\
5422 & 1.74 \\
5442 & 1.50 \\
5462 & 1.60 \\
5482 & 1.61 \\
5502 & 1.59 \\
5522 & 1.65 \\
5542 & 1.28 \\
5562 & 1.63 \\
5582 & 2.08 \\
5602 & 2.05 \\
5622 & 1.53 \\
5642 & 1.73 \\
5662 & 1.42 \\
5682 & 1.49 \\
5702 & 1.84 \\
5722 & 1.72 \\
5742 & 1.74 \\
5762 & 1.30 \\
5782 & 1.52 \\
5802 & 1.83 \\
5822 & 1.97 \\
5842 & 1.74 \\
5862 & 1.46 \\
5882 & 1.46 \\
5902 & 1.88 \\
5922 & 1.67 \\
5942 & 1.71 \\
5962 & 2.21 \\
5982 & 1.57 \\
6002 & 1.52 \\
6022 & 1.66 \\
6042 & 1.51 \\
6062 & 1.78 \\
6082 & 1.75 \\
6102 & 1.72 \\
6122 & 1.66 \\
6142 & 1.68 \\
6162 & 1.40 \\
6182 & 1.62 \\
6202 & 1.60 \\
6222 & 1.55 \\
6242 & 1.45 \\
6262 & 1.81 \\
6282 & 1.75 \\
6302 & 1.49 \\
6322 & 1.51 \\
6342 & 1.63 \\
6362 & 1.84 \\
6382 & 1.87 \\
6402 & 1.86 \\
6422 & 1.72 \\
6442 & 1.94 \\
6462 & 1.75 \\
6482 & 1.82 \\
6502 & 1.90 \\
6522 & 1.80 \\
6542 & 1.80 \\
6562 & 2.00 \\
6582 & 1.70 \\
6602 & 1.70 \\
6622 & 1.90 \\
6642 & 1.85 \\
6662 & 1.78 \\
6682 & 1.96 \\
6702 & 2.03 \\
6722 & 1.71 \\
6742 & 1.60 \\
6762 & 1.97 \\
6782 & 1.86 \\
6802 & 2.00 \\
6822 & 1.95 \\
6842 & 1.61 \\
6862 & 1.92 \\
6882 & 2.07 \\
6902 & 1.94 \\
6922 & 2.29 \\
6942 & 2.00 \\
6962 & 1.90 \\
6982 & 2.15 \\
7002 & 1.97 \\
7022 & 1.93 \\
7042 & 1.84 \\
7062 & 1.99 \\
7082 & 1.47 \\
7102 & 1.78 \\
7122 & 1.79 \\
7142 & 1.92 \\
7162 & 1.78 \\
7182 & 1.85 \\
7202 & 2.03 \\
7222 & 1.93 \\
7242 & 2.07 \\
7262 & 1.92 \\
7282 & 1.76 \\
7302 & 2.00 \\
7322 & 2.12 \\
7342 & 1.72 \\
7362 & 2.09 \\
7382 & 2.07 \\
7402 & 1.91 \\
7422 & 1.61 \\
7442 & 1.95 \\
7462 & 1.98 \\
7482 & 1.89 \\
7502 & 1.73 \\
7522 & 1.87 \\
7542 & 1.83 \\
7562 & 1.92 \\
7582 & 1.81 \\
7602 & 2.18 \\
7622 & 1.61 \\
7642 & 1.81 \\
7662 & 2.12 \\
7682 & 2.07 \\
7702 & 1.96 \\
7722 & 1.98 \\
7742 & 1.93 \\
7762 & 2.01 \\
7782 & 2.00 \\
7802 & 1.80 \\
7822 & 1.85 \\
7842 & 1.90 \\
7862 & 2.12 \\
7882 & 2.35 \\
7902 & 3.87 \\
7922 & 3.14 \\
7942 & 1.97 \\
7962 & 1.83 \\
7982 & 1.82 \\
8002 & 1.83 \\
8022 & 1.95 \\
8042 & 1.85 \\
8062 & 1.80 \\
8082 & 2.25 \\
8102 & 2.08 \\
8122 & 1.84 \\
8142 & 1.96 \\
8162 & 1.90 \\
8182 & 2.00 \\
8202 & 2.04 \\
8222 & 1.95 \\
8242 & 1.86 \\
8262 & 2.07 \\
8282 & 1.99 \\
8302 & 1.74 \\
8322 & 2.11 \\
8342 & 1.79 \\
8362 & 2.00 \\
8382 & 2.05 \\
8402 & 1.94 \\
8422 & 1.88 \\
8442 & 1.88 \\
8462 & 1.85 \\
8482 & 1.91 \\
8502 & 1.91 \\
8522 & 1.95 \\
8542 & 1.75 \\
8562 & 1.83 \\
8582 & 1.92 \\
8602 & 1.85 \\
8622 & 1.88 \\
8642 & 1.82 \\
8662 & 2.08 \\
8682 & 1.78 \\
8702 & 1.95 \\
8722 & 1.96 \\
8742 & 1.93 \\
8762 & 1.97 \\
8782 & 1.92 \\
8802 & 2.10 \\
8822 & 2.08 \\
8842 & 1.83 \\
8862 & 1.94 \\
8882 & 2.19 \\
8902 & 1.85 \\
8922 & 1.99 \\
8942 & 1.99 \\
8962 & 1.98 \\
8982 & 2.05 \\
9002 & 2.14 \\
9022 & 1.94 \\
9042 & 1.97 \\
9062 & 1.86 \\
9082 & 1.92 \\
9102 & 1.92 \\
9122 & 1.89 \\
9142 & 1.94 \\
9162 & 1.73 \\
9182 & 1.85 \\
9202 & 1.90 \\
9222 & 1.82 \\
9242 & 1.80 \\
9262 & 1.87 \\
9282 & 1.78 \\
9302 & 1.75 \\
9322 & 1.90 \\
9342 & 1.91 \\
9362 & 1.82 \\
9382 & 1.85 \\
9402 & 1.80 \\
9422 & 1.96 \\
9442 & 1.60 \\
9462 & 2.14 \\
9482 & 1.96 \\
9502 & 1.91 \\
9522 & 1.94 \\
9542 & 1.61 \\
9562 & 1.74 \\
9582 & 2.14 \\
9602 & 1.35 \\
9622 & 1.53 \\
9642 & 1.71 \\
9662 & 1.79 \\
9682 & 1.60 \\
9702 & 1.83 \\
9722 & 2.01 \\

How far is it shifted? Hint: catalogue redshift 0.20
